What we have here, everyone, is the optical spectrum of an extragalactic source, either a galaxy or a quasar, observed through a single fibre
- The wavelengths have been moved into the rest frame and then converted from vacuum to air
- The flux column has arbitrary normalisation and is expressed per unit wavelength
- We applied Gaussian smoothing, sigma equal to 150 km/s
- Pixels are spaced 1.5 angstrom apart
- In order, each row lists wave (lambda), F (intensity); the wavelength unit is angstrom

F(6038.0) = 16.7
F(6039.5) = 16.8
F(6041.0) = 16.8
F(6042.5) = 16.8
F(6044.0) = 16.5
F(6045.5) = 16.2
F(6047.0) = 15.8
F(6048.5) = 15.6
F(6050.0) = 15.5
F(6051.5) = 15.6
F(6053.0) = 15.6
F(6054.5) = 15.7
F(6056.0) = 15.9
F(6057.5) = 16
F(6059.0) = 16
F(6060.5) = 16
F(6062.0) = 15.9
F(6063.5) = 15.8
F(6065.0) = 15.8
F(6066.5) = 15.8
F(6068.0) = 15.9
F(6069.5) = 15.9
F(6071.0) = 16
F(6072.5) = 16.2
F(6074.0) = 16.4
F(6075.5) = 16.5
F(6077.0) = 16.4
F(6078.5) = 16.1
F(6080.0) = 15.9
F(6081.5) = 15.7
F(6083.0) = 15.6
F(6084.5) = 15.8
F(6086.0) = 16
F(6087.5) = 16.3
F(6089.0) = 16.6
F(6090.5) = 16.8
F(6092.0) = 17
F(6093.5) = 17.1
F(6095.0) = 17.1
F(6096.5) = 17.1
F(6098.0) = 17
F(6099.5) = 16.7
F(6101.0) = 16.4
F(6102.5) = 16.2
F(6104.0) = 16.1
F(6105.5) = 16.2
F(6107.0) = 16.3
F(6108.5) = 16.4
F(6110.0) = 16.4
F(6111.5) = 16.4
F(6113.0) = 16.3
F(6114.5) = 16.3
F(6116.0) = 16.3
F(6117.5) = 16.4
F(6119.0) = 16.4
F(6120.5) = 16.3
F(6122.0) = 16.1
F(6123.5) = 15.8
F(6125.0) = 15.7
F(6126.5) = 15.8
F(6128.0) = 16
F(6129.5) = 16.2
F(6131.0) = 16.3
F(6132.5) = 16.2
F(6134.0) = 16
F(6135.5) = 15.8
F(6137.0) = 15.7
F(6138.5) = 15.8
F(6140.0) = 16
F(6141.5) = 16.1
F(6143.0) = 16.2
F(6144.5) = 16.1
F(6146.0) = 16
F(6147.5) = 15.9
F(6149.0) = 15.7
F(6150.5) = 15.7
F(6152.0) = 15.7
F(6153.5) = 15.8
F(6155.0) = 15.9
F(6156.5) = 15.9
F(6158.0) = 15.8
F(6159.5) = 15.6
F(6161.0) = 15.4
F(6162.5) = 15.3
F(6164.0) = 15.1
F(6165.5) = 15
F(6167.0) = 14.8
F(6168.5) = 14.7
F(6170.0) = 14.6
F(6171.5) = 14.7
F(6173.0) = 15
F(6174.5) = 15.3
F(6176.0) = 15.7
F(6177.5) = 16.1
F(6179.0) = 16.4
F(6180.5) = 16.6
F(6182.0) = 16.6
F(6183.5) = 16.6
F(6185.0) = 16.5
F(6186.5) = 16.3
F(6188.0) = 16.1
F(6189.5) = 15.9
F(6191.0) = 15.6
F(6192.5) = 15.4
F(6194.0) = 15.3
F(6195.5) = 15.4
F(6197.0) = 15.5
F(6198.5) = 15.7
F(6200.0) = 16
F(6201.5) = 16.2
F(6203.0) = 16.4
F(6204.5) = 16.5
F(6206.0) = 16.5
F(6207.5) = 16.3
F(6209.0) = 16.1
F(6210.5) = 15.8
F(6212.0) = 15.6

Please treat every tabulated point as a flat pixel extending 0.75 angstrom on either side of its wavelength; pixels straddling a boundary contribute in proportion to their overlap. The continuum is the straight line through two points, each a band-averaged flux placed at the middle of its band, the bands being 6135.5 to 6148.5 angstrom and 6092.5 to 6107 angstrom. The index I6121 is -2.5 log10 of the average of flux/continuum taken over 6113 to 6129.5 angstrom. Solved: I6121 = 0.01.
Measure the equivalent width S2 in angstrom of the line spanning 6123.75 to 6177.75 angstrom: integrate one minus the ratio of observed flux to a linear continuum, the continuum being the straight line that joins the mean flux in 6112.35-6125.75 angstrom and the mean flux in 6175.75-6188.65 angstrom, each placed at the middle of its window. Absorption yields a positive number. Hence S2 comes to 2.0 angstrom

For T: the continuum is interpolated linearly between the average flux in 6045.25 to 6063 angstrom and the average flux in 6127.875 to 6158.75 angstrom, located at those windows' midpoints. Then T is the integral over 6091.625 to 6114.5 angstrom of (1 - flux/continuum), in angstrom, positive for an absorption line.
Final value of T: -0.99 angstrom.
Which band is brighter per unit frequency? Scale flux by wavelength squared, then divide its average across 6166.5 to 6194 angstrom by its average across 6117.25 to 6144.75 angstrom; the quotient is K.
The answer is 1.00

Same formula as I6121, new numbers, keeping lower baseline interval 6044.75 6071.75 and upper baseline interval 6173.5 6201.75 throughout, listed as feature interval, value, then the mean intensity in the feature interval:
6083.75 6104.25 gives -0.049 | 16.6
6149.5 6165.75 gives 0.023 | 15.6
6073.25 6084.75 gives -0.014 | 16.1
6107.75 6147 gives -0.015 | 16.1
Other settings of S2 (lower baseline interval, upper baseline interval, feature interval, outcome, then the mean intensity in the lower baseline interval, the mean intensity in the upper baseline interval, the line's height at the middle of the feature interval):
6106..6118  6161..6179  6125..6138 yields 0.0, 16.3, 15.2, 16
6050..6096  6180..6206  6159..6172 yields 0.8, 16.1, 16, 16.1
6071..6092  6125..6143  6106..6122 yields -0.3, 16.2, 16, 16.1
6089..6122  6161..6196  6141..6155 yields 0.1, 16.5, 15.6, 16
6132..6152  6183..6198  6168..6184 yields 0.2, 15.9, 15.8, 15.9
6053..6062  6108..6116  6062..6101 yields -0.5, 15.9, 16.4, 16.1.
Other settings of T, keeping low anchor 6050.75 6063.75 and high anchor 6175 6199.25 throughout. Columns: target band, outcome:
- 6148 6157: 0.1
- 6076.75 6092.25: -0.3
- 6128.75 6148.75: -0.1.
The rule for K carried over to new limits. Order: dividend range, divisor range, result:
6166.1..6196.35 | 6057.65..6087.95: 1.02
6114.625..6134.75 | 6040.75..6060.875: 1.03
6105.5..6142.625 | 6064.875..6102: 1.00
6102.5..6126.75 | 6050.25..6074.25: 1.04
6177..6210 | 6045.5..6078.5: 1.05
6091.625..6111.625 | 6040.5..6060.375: 1.06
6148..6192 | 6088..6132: 0.97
